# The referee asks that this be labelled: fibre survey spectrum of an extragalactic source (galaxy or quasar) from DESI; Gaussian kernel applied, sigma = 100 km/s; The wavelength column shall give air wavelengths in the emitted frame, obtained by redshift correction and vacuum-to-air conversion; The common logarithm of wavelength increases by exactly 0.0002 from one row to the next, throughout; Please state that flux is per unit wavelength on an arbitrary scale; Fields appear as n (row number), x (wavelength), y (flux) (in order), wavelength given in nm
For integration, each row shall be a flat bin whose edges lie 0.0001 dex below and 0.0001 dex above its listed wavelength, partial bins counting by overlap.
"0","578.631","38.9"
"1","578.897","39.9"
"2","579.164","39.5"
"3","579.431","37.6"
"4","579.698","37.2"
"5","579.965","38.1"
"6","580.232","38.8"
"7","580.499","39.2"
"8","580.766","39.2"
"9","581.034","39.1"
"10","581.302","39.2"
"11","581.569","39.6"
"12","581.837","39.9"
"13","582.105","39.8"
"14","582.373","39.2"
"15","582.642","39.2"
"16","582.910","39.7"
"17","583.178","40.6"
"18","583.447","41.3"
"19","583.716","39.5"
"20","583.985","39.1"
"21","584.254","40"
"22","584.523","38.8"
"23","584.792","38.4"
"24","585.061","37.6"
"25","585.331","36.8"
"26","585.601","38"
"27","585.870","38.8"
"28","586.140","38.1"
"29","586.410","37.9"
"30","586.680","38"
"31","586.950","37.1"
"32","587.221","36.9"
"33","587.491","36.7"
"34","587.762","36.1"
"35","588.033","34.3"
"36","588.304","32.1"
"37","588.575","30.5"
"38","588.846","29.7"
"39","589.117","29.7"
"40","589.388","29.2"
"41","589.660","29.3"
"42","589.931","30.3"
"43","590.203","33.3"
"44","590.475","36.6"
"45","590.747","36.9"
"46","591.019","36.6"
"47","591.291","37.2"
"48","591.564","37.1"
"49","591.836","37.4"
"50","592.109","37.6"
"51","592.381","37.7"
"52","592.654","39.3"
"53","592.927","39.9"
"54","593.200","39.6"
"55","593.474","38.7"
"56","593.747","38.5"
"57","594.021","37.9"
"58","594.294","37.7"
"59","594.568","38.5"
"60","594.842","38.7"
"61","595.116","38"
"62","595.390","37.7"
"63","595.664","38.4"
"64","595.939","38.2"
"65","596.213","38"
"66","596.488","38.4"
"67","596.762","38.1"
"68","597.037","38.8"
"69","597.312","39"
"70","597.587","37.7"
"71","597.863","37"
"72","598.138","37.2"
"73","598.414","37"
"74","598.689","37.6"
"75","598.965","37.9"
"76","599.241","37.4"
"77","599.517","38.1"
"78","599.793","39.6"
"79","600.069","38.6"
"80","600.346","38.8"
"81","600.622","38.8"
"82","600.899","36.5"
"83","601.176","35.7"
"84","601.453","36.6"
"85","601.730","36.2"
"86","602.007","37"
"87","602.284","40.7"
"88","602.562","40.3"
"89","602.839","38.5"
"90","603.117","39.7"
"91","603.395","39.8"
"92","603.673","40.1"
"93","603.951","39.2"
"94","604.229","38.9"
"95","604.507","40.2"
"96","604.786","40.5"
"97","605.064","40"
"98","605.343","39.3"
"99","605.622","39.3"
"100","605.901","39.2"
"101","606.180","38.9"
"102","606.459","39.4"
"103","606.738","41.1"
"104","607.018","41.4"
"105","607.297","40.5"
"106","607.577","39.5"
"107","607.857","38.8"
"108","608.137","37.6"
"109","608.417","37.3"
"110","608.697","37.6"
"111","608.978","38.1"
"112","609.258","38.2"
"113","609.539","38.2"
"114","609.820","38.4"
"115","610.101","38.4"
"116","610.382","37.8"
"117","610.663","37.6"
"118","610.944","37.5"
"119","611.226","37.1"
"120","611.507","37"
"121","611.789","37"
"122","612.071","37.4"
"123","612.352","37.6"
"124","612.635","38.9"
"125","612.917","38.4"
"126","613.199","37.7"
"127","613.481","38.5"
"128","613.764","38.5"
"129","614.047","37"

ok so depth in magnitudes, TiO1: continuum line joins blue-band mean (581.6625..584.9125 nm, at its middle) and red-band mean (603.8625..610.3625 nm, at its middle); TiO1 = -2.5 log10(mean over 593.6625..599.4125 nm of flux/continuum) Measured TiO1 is 0.04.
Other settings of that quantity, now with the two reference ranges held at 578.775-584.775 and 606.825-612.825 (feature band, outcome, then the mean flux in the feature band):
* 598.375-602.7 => 0.017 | 37.9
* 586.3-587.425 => 0.047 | 37.4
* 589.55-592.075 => 0.111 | 35.1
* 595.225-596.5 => 0.018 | 38.1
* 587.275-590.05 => 0.217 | 32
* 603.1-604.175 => -0.033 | 39.6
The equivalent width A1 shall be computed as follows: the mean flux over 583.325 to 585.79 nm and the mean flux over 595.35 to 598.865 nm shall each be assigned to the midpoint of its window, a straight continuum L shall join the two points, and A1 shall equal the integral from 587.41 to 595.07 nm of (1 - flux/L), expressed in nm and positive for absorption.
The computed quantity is 0.54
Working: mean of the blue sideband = 38.8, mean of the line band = 35.6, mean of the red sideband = 37.9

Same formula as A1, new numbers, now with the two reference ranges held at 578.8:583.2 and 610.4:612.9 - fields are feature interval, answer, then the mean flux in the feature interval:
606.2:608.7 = -0.10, 39.3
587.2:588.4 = 0.11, 35.2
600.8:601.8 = 0.05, 36.2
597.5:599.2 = 0.04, 37.4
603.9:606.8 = -0.13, 39.6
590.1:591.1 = 0.07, 35.9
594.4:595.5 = 0.01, 38.2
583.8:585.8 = 0.03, 38.4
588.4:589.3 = 0.20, 30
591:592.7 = 0.05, 37.5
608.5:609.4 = -0.01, 37.9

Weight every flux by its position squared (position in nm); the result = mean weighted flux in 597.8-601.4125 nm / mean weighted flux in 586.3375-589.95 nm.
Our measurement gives 1.17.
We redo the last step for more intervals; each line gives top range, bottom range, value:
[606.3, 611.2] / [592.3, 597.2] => 1.05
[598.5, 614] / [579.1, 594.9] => 1.10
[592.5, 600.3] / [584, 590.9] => 1.12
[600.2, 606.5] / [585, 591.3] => 1.17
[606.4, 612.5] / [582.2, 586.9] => 1.07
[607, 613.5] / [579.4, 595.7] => 1.10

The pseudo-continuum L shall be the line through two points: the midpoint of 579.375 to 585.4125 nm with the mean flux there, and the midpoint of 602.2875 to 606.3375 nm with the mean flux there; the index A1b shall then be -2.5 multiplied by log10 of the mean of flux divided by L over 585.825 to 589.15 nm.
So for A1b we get 0.12 mag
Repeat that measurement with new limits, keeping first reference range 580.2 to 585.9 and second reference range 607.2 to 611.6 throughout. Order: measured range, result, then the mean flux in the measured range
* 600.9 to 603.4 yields 0.008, 38.1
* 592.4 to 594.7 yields 0.001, 38.7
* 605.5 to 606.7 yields -0.032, 39.4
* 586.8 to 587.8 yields 0.064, 36.8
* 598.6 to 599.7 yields 0.020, 37.8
